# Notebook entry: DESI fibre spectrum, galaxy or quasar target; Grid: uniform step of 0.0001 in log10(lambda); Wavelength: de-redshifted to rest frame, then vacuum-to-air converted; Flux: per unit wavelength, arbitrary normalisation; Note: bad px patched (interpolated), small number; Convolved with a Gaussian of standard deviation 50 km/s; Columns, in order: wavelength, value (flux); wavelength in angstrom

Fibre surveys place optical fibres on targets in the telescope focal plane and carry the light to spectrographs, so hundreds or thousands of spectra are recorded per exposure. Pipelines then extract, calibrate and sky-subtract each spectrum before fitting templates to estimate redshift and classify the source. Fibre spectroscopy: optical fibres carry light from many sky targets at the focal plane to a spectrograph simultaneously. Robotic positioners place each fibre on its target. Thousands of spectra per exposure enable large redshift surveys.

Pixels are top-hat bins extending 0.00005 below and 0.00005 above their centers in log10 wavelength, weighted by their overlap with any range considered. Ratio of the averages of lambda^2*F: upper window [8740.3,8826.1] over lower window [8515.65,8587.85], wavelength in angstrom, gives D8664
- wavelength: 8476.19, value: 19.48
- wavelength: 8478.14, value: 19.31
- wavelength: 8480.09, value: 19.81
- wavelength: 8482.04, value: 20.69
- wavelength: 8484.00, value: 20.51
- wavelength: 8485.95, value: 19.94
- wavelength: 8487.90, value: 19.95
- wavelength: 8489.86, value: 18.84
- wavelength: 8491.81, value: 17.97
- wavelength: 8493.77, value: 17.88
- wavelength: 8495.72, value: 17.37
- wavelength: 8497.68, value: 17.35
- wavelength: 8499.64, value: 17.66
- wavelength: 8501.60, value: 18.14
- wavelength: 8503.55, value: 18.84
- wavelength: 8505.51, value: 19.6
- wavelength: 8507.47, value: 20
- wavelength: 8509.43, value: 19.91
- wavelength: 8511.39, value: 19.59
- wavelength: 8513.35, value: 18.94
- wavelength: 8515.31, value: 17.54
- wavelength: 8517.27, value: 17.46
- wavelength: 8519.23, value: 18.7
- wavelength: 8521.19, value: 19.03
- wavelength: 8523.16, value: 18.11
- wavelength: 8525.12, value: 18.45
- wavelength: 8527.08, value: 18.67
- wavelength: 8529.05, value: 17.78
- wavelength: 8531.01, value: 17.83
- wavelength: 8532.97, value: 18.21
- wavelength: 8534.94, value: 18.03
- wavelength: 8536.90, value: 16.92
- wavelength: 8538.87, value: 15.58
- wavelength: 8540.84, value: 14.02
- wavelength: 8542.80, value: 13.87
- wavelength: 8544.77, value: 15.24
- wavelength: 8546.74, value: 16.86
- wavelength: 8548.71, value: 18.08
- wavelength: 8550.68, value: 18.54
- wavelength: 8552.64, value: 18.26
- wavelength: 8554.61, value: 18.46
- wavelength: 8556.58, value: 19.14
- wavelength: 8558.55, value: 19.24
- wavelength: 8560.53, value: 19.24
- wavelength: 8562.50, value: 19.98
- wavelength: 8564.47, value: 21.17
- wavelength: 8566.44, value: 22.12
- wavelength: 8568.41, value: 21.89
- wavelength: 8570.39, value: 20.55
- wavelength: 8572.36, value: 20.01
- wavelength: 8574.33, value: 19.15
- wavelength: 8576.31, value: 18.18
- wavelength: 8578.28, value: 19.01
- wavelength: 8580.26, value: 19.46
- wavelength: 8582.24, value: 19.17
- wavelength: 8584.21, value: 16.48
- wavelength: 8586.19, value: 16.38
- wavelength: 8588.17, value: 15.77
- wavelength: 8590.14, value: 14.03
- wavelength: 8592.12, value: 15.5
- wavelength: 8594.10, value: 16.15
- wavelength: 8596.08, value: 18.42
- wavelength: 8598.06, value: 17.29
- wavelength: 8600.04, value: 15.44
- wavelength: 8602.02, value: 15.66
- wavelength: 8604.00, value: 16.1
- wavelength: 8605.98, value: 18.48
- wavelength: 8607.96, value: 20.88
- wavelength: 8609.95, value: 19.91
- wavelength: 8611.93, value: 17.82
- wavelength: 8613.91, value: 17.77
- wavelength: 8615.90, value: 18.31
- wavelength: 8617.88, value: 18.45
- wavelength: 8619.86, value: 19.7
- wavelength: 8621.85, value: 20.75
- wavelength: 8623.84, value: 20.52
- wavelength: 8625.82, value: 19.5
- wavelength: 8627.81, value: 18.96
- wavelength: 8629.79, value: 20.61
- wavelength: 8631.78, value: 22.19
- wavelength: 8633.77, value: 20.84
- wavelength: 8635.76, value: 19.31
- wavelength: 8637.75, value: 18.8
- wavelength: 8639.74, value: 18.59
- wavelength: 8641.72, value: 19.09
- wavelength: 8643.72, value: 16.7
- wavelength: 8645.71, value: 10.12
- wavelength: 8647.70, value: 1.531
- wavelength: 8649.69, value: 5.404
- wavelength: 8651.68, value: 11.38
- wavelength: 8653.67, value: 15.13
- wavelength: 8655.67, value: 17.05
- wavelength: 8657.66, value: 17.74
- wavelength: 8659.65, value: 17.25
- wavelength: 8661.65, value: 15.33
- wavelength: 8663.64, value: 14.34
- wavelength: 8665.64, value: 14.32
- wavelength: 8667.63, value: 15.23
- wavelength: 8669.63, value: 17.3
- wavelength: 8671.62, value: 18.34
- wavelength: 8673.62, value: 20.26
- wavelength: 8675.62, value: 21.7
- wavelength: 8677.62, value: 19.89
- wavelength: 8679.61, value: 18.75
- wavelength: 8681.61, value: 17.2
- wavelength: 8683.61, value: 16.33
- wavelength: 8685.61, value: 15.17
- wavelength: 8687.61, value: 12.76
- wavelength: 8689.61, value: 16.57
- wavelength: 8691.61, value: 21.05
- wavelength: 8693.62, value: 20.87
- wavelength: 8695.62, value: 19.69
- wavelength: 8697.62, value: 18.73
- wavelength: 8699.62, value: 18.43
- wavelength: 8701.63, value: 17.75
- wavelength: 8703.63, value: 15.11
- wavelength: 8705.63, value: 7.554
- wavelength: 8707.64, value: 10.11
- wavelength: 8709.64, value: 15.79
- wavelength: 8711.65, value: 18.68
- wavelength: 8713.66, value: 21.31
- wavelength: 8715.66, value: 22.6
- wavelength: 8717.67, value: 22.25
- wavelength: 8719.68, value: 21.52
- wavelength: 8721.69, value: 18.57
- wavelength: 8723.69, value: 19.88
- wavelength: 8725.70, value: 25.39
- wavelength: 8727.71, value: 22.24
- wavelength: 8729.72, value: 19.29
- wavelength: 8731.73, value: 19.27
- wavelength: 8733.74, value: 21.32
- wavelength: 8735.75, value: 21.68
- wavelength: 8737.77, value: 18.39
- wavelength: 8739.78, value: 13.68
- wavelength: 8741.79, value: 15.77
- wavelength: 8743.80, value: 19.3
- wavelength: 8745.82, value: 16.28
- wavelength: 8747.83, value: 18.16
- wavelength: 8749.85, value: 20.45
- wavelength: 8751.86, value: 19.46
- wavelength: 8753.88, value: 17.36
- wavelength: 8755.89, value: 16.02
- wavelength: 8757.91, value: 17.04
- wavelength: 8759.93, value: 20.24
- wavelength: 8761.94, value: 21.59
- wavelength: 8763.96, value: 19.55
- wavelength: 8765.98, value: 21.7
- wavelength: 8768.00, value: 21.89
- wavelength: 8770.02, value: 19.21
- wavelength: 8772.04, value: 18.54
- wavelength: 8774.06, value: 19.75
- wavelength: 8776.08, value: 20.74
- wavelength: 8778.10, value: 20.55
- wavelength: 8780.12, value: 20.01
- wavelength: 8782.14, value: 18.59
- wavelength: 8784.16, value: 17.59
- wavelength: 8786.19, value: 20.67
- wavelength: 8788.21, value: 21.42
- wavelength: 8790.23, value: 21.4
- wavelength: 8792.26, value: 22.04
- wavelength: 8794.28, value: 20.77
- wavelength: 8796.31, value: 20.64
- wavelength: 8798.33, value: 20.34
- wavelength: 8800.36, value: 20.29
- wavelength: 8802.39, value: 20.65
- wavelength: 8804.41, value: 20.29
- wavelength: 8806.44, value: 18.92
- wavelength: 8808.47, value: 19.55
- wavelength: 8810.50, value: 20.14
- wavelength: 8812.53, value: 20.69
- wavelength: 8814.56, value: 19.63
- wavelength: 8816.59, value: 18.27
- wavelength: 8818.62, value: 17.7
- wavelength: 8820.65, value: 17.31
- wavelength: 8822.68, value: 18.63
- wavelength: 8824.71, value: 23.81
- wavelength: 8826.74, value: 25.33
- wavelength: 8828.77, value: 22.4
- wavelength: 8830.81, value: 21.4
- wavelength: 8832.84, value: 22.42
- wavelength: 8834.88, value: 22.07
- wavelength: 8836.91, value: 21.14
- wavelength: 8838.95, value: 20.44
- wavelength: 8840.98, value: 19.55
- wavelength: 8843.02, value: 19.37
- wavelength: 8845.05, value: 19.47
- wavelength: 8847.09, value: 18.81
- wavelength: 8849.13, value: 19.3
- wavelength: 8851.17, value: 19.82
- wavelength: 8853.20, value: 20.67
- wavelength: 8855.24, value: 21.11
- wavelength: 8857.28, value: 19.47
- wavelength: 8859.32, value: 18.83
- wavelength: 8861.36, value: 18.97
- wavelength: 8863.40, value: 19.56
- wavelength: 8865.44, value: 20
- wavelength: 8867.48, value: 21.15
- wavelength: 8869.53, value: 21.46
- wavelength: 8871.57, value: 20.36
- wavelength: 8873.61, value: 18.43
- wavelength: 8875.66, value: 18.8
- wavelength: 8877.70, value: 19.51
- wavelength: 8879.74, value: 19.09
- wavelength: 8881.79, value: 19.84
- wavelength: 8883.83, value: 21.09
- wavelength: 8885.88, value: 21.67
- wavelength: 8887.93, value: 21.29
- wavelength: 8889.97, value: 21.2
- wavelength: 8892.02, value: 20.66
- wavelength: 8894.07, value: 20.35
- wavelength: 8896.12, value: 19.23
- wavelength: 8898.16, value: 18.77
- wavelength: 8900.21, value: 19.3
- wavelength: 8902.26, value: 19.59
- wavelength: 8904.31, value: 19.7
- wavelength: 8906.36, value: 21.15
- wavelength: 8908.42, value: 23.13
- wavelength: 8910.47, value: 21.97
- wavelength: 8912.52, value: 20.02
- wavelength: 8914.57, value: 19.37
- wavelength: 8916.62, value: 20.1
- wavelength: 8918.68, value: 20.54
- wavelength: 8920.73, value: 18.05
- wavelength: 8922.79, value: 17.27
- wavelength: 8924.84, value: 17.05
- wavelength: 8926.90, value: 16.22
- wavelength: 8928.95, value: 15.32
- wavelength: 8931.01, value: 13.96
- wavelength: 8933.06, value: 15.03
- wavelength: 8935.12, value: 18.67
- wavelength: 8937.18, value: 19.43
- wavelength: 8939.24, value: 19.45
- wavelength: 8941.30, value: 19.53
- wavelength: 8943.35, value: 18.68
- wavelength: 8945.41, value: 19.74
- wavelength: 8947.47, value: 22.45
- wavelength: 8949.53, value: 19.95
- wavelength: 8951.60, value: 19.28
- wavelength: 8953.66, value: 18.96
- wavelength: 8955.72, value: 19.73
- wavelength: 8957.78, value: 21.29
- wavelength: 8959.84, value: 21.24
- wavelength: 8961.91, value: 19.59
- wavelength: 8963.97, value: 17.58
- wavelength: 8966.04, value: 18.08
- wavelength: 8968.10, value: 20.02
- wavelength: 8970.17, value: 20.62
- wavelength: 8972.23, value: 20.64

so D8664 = 1.13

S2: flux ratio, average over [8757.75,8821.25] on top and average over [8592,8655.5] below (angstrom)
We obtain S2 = 1.17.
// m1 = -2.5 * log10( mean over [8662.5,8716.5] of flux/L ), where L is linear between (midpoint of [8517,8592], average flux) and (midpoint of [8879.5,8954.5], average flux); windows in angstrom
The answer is 0.08 mag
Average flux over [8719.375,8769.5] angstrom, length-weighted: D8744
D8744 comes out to 19.4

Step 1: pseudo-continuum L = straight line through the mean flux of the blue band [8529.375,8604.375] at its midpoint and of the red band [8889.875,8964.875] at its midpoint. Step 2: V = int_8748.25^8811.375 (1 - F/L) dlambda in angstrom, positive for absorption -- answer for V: -4.2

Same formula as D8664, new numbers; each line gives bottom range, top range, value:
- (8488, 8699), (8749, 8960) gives 1.19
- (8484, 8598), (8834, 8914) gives 1.19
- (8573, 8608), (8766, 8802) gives 1.23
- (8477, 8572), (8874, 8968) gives 1.14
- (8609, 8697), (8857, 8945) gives 1.19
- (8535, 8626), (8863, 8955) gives 1.16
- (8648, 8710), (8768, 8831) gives 1.30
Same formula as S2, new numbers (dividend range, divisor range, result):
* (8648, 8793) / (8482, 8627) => 0.99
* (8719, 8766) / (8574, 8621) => 1.09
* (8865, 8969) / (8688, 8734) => 1.04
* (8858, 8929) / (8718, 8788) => 1.01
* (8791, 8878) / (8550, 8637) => 1.08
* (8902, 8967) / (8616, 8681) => 1.12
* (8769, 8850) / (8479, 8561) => 1.11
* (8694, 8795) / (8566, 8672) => 1.11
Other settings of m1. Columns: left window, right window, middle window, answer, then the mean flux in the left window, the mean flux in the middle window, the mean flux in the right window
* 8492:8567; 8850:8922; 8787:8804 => -0.070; 18.2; 20.9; 20.1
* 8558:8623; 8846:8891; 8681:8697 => 0.090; 18.4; 17.5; 20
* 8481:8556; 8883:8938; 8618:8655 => 0.112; 18.1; 16.7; 19.3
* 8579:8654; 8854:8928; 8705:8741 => -0.049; 17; 19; 19.8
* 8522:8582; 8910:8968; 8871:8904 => -0.064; 18.4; 19.9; 18.9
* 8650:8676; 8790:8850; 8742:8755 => 0.009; 16.2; 18.3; 20.4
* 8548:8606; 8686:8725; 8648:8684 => 0.127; 18.2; 16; 17.9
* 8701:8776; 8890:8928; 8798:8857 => -0.060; 18.8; 20.3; 19.6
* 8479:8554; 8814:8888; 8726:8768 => 0.026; 18.2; 19.1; 20.2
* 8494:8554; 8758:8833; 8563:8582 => -0.105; 17.8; 20.1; 20.3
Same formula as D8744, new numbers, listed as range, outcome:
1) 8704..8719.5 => 17.1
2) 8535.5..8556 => 16.7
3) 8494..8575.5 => 18.4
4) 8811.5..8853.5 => 20.4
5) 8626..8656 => 15.8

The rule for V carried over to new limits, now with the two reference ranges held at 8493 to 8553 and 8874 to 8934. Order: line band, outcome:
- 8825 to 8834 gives -1.87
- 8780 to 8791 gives -0.63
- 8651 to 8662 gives 1.53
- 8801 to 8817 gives -0.78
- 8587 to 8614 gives 1.57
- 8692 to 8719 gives 1.15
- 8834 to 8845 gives -0.79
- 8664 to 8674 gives 0.90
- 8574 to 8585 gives -0.33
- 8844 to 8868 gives -0.80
